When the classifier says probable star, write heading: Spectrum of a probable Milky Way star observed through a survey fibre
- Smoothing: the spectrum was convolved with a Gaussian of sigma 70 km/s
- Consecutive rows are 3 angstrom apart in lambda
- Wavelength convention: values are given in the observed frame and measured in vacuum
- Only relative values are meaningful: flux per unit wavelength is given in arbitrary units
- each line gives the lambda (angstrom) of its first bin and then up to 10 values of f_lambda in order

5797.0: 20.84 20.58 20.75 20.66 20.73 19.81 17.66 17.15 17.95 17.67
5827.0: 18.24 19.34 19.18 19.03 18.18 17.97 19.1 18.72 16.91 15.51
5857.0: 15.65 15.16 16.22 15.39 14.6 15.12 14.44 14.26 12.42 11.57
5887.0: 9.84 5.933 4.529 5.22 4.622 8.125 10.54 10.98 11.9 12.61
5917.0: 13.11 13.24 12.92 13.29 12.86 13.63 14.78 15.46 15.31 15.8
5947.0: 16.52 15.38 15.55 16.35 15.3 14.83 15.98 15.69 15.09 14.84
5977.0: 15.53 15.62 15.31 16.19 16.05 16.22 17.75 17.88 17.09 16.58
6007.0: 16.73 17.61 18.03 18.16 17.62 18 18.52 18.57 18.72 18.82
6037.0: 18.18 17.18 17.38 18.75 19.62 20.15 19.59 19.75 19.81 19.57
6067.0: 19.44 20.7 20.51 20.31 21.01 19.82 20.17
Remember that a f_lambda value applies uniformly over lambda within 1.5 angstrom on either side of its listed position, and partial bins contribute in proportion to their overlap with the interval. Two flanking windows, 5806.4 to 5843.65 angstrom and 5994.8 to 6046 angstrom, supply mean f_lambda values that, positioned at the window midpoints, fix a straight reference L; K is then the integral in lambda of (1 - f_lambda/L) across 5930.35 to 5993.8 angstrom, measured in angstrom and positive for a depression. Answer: 9.0 angstrom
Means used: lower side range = 18.6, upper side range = 17.8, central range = 15.5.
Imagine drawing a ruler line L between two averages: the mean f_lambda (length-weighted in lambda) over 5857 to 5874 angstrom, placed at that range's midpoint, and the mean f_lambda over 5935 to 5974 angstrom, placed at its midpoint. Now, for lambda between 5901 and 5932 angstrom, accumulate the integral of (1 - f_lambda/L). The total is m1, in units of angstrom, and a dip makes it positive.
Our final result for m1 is 6.71 angstrom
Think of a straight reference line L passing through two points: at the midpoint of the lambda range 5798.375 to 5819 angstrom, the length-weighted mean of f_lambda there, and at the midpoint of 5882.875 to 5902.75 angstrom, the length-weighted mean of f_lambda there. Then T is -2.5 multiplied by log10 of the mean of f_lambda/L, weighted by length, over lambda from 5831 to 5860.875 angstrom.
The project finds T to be -0.25 mag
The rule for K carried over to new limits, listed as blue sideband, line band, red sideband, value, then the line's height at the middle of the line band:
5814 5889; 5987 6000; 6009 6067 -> 0.8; 18.1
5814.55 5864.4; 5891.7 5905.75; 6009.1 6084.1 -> 9.0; 18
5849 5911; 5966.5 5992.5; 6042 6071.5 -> 1.0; 16.2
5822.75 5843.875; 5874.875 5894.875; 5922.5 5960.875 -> 8.1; 16.8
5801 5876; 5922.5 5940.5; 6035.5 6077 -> 4.3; 18.4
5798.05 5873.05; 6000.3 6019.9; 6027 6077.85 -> 1.6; 19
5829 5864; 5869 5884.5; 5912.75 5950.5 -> 2.5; 16.4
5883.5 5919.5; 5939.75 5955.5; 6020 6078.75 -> -4.5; 12.3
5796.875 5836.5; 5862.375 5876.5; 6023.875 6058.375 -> 3.0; 19.1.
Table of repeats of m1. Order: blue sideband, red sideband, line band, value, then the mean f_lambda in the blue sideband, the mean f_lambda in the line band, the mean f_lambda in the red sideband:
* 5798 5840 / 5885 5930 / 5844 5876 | -2.5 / 19.1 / 16.1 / 9.97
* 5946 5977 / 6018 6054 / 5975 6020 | 0.5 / 15.5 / 16.8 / 18.5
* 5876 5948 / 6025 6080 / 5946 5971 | -2.6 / 11.6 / 15.6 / 19.3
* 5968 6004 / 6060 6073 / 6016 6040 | -0.2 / 16.1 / 18.3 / 20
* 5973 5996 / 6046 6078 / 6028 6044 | 0.4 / 15.9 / 18.1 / 19.9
